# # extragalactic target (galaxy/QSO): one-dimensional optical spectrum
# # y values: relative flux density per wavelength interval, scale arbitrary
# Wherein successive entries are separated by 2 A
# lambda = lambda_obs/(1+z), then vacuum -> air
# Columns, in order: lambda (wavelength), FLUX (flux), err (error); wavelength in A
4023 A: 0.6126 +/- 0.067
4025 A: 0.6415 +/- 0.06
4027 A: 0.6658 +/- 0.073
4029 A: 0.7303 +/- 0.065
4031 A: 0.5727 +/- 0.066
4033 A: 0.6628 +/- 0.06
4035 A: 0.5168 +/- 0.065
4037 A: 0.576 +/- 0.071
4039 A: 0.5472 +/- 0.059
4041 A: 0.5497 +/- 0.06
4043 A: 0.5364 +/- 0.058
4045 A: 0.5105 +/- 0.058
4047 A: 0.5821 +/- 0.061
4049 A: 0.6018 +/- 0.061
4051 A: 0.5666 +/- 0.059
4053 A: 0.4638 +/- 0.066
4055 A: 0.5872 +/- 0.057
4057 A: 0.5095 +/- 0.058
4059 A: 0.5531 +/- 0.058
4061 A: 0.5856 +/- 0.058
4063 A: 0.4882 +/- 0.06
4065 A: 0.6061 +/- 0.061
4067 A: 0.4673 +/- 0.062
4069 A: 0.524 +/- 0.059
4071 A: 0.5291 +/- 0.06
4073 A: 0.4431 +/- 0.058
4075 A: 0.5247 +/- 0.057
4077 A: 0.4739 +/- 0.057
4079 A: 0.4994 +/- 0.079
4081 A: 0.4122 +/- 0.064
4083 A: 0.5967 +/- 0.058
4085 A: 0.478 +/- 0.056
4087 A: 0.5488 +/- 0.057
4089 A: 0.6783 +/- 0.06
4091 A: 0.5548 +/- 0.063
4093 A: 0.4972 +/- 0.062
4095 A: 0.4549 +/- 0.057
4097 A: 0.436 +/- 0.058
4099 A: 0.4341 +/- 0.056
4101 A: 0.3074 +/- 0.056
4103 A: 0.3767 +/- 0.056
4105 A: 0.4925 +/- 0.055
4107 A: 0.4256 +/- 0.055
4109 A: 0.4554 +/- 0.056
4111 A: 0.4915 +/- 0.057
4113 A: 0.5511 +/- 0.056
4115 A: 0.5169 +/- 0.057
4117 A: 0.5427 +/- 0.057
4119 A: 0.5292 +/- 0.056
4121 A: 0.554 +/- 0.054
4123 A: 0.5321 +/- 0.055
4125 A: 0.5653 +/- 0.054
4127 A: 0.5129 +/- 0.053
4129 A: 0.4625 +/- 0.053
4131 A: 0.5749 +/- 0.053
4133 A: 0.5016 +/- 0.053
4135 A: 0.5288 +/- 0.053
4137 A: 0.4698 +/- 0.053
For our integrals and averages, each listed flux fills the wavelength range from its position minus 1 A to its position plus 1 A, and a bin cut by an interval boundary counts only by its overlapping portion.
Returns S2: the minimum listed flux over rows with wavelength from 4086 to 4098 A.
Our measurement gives 0.436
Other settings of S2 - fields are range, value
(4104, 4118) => 0.4256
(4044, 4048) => 0.5105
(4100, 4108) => 0.3074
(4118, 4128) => 0.5129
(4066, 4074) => 0.4431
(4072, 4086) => 0.4122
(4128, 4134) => 0.4625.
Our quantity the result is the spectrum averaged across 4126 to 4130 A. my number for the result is 0.488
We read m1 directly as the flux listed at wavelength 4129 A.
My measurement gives 0.4625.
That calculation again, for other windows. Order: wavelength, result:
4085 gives 0.478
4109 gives 0.4554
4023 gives 0.6126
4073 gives 0.4431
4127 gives 0.5129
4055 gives 0.5872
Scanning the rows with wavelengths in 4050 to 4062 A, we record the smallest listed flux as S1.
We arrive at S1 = 0.4638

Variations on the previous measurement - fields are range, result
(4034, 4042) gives 0.5168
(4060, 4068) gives 0.4673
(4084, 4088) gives 0.478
